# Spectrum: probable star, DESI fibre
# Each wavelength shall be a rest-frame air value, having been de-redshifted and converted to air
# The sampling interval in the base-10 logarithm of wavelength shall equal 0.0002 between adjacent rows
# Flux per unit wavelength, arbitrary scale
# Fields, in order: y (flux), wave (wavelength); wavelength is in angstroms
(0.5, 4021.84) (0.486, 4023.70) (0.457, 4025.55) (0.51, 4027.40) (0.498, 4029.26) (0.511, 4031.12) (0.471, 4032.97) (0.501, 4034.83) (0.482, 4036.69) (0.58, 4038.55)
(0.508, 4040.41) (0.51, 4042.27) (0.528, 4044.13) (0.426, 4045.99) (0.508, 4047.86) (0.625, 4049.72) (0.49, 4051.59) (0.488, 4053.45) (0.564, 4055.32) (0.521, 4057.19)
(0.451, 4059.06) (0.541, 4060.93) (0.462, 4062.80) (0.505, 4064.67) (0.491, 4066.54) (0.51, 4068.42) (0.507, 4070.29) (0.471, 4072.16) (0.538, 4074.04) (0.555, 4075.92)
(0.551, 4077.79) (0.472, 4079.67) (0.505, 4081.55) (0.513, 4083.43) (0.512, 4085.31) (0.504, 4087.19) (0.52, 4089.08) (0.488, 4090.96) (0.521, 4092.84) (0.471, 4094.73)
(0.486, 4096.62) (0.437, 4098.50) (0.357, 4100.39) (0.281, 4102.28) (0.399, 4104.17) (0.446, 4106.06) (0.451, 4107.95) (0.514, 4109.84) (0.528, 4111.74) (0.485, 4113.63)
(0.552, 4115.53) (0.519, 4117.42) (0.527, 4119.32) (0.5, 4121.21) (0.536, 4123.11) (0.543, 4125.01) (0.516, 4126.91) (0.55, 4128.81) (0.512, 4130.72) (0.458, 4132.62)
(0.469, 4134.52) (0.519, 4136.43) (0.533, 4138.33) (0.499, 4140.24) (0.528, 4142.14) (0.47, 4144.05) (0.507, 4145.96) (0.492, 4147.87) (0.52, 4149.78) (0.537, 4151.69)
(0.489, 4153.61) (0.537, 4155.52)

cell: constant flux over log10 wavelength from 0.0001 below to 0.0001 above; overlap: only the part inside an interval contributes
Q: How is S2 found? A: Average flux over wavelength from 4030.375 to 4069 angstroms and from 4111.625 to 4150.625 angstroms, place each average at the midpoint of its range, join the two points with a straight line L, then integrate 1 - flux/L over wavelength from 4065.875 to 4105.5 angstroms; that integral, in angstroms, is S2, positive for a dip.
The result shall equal 2.3 angstroms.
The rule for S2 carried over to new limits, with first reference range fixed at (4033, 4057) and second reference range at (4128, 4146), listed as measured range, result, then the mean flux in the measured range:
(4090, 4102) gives 1.4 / 0.45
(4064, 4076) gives 0.1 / 0.508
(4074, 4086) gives -0.2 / 0.52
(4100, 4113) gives 2.0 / 0.43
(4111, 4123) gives -0.3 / 0.52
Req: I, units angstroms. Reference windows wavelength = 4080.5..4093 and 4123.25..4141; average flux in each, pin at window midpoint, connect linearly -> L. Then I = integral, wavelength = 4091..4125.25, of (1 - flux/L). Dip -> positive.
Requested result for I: 2.4 angstroms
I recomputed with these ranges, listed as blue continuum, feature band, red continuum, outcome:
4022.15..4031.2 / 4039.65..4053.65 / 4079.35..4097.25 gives -0.5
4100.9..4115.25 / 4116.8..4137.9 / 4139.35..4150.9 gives -1.7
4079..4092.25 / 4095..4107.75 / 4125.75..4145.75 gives 2.4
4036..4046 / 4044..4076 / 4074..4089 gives 0.4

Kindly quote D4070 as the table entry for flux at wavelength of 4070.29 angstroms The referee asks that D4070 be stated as 0.507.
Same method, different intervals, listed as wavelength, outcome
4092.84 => 0.521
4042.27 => 0.51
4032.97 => 0.471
